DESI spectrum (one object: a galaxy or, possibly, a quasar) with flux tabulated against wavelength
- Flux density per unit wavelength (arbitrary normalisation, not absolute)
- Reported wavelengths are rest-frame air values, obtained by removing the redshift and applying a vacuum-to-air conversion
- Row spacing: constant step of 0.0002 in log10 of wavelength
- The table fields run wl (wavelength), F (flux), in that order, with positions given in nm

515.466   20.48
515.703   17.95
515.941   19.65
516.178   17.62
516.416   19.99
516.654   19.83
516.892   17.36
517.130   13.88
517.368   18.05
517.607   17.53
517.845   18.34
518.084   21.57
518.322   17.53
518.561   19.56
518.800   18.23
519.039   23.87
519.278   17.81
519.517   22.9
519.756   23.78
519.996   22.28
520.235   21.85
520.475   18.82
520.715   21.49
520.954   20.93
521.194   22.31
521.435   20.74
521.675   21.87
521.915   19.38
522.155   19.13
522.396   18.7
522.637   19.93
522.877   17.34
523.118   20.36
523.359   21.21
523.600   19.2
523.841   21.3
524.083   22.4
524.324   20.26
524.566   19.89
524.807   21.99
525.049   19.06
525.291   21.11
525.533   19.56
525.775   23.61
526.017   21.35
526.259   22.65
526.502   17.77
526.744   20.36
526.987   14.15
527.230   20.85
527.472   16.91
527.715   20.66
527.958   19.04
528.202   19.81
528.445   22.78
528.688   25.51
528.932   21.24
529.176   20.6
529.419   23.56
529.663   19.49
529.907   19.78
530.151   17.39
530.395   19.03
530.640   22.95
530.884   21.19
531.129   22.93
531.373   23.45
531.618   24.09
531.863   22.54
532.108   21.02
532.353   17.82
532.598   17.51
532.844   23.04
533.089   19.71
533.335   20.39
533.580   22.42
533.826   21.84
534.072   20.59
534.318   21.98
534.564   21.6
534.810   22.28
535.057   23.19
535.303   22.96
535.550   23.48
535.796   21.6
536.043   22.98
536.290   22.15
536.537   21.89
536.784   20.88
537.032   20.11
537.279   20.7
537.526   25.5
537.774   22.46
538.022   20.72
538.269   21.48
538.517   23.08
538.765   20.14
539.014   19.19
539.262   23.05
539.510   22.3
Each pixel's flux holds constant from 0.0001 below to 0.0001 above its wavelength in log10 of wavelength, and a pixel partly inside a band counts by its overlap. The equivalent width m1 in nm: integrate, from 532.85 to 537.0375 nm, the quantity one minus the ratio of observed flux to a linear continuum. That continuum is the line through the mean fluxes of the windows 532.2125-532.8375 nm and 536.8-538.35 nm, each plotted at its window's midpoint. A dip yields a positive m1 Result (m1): -0.35 nm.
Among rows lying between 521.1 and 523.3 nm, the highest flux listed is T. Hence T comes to 22.31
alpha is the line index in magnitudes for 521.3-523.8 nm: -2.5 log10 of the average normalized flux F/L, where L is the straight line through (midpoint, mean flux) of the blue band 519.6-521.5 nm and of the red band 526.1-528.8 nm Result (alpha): 0.07 mag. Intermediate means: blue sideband 21.6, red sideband 20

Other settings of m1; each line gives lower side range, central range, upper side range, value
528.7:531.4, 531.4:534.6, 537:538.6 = 0.05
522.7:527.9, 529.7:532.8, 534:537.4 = 0.04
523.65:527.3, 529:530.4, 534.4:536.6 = 0.08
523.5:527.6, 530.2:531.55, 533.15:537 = -0.04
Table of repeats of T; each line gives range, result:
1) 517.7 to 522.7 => 23.87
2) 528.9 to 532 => 24.09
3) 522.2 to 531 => 25.51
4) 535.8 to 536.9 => 22.98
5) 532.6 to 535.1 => 23.19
